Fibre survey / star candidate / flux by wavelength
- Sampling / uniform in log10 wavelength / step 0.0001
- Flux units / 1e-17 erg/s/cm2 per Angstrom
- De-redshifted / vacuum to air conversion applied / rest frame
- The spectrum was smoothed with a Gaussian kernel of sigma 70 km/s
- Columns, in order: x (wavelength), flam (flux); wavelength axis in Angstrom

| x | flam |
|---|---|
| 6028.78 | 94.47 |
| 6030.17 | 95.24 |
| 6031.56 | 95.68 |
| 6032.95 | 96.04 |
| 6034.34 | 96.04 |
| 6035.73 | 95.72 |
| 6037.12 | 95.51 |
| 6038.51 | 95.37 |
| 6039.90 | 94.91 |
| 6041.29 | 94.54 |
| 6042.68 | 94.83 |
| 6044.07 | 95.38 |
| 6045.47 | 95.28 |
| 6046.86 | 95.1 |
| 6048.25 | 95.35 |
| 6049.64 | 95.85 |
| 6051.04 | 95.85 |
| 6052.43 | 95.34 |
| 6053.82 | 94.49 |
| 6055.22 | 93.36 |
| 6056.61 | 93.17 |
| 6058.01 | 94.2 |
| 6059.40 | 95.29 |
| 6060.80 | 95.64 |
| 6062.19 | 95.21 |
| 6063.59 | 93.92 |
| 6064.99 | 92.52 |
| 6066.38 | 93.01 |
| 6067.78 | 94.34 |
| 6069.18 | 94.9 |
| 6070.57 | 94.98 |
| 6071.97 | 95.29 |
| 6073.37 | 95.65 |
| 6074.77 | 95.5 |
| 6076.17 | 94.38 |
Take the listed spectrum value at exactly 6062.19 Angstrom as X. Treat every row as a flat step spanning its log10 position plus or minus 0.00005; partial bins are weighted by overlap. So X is 95.21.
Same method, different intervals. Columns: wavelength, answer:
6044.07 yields 95.38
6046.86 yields 95.1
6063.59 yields 93.92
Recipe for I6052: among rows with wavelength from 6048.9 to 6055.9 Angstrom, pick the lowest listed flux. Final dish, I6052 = 93.36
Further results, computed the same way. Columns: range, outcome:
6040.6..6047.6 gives 94.54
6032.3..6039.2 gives 95.37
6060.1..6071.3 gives 92.52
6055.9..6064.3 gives 93.17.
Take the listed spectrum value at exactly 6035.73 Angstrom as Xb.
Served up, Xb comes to 95.72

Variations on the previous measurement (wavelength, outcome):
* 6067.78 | 94.34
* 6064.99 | 92.52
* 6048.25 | 95.35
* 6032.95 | 96.04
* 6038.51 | 95.37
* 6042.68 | 94.83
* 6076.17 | 94.38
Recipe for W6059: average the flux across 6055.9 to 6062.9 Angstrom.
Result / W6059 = 94.7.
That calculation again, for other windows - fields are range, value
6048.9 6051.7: 95.7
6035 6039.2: 95.5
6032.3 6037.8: 95.8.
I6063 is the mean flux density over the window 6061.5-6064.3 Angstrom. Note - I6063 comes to 94.3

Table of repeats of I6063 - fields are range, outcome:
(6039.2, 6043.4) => 94.9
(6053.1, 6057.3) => 93.7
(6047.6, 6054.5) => 95.4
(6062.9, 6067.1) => 93.2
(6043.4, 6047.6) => 95.2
